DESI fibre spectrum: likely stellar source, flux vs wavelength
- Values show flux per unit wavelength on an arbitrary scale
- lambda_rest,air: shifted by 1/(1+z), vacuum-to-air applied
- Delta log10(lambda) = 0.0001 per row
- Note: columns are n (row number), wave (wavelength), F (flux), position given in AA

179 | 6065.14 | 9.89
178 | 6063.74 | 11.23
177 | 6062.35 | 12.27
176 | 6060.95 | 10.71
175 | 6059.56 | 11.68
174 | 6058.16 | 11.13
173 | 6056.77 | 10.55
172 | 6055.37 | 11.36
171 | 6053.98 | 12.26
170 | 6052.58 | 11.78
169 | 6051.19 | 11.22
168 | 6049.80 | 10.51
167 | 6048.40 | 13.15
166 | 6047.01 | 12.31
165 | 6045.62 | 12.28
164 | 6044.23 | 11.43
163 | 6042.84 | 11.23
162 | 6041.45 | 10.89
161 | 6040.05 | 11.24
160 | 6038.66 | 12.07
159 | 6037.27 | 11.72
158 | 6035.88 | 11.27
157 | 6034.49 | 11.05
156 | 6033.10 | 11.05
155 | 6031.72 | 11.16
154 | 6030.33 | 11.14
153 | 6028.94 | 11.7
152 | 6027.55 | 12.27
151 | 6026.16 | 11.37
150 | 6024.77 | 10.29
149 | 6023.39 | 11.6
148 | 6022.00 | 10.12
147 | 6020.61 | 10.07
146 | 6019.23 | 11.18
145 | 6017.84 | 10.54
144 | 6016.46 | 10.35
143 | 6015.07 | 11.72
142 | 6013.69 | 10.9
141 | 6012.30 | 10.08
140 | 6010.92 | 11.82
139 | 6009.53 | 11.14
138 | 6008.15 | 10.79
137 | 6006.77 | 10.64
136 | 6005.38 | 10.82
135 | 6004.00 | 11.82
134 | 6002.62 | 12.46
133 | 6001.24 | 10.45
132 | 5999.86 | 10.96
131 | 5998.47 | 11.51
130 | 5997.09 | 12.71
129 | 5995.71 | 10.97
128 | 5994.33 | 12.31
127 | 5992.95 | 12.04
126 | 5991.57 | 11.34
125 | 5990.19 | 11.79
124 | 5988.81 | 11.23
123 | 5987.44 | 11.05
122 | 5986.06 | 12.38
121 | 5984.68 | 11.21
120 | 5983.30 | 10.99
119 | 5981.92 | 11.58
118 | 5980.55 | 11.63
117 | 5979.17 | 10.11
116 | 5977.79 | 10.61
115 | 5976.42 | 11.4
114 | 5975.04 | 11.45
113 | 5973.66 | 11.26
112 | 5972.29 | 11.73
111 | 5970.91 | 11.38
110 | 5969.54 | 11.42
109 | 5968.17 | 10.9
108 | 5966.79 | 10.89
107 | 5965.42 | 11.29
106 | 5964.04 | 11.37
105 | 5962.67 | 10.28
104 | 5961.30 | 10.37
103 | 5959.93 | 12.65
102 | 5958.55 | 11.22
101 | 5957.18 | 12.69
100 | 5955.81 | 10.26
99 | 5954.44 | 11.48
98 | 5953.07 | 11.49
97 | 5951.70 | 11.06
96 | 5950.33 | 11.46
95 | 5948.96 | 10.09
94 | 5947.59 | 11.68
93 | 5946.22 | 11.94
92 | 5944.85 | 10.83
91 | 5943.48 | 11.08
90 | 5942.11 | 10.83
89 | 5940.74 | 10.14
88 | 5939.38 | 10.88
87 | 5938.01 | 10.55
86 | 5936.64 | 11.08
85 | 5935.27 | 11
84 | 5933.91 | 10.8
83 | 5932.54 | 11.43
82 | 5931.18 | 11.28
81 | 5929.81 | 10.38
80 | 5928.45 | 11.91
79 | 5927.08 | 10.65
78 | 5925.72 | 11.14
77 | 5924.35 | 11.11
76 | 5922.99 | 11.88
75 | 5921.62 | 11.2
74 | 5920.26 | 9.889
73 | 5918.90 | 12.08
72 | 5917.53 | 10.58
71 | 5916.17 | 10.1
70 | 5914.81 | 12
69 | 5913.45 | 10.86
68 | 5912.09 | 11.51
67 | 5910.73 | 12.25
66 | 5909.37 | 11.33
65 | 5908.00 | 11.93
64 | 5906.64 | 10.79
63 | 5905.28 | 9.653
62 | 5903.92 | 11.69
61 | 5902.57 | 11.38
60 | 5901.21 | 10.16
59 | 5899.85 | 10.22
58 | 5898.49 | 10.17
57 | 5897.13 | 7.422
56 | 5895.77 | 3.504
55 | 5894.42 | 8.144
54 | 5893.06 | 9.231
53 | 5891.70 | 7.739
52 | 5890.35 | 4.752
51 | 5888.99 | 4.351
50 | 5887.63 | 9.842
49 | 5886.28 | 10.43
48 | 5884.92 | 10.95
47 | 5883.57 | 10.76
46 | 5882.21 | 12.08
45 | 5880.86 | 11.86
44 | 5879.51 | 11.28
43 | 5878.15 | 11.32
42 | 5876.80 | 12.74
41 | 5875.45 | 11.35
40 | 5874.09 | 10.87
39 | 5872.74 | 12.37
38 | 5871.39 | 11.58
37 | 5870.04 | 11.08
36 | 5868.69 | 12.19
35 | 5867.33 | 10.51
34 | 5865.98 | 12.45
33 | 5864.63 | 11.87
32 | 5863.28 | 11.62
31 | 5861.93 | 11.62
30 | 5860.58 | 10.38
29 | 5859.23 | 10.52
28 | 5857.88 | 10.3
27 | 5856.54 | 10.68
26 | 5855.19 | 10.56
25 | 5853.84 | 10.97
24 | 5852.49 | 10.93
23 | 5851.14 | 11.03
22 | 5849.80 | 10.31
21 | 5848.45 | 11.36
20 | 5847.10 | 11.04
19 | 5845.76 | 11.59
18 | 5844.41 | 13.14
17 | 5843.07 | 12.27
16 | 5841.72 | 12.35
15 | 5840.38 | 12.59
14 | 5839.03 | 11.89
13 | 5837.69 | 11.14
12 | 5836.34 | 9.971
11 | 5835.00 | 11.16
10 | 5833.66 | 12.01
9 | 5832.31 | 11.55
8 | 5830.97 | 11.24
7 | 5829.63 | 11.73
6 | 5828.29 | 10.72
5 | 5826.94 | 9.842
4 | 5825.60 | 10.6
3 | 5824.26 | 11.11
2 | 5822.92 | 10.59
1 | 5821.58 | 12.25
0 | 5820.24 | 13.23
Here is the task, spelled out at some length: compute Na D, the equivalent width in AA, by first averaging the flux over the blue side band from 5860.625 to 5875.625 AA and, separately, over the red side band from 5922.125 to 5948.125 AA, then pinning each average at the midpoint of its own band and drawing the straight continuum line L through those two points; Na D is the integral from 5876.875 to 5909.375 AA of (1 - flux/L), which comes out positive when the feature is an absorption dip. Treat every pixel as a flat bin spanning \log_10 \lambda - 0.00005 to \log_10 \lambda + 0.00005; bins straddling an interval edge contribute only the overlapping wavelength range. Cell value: 4.9 AA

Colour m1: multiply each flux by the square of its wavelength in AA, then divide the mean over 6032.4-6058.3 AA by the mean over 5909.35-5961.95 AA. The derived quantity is 1.07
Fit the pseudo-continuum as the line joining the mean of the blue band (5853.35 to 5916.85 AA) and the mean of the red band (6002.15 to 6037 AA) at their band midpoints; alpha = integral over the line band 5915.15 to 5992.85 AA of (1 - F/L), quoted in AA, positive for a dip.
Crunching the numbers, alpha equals -2.7 AA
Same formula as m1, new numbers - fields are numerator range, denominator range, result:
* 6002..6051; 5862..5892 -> 1.11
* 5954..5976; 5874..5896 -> 1.21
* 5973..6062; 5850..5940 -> 1.11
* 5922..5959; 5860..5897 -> 1.11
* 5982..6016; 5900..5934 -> 1.05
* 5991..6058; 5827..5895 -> 1.10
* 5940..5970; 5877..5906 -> 1.21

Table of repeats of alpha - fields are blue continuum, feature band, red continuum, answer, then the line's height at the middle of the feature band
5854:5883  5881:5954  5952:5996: 6.0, 11.4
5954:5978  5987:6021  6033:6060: 0.4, 11.4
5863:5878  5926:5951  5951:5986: 0.8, 11.4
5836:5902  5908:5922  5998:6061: -0.6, 10.8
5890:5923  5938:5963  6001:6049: -1.5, 10.5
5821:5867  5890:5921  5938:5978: 3.5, 11.2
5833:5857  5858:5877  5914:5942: -0.3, 11.3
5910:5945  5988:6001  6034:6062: -0.3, 11.3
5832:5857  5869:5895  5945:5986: 2.7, 11.4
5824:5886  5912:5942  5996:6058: 0.8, 11.3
